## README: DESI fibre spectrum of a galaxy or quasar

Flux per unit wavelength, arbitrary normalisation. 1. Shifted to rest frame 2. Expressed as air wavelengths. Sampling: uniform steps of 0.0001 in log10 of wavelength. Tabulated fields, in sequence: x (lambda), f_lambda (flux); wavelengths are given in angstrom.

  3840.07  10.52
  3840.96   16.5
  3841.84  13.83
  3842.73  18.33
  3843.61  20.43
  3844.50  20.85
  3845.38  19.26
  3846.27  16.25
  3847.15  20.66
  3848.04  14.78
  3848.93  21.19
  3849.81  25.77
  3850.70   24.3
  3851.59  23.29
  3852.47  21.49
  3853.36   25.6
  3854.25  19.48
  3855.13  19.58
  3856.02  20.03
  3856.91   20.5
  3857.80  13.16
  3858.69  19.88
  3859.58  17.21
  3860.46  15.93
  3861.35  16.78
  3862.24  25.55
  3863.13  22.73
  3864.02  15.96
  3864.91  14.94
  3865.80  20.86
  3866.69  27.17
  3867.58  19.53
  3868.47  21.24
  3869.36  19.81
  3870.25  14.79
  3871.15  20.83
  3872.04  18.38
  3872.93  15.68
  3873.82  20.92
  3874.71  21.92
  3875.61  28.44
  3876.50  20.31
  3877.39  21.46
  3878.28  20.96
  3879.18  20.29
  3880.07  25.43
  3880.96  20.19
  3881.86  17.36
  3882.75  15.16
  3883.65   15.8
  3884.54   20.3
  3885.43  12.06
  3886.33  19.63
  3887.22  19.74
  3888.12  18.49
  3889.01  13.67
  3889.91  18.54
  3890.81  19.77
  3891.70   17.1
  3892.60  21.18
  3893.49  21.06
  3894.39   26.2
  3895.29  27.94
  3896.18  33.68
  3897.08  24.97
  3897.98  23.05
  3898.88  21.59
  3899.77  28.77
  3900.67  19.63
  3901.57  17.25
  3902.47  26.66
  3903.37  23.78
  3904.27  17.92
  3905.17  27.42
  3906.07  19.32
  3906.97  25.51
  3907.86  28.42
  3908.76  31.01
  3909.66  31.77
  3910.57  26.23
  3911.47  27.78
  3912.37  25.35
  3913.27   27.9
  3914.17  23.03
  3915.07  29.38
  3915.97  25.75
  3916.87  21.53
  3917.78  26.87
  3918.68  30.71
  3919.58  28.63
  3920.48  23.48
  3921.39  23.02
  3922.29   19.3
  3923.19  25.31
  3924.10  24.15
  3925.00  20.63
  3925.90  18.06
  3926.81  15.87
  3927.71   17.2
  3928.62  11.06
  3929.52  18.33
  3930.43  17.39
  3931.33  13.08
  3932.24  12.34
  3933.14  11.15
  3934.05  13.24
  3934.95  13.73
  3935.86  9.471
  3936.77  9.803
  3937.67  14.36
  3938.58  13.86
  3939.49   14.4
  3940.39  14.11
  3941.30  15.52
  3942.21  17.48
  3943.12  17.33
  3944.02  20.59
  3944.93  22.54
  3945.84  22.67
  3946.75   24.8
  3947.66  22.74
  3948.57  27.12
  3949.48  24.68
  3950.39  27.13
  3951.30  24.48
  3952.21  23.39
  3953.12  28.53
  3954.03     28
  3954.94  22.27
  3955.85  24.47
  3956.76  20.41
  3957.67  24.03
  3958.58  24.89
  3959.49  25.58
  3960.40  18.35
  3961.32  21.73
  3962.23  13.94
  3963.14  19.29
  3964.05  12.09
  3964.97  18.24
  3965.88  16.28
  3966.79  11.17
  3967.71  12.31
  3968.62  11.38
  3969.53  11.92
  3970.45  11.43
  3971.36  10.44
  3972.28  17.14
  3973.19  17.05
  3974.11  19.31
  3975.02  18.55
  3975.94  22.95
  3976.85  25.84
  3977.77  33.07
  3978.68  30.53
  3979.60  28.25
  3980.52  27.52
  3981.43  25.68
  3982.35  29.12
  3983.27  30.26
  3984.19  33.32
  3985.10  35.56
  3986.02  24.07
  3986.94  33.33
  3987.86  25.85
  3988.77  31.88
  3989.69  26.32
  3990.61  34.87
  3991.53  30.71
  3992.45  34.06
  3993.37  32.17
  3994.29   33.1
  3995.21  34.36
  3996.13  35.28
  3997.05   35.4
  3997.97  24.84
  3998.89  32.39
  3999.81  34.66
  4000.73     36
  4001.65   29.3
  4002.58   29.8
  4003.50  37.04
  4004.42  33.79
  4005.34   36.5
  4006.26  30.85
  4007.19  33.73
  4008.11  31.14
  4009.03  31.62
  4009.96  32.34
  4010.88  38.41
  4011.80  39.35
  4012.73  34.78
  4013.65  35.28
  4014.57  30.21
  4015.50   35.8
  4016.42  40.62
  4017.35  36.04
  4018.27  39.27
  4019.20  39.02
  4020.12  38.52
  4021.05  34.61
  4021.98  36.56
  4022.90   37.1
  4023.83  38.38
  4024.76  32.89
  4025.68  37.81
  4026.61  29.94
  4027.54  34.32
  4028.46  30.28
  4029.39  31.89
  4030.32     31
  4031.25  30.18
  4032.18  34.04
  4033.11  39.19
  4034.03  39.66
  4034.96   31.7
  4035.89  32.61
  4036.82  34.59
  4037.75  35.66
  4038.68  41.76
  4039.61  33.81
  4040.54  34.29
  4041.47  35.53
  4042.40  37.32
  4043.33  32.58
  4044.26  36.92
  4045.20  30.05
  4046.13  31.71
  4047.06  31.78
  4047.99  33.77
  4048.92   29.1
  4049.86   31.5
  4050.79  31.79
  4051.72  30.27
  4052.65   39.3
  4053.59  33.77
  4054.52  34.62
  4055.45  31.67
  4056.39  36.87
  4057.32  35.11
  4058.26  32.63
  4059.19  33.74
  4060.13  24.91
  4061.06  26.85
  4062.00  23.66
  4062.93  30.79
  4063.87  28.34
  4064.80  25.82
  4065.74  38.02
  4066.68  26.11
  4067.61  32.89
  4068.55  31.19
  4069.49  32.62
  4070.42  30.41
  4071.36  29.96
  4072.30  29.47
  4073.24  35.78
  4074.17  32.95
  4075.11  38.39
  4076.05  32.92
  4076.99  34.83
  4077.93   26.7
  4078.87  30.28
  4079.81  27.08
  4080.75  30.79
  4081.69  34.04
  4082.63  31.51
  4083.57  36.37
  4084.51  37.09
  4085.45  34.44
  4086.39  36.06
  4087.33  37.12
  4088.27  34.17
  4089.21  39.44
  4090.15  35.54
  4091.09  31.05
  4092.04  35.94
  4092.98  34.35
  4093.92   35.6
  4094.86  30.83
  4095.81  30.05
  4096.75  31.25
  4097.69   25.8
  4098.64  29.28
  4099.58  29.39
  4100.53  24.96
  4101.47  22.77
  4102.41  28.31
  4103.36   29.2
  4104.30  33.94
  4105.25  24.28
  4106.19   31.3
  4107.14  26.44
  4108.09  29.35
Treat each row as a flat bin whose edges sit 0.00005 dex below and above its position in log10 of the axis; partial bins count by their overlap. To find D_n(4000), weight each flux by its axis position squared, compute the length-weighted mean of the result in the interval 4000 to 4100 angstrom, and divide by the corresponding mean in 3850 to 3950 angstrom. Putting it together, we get 1.7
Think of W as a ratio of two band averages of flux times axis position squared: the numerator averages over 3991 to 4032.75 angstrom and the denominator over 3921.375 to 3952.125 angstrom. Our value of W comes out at 2.0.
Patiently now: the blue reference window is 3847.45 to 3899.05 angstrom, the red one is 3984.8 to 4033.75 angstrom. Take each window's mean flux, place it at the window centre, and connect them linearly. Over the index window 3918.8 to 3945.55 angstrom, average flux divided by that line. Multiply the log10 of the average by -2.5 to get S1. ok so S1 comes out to 0.45 mag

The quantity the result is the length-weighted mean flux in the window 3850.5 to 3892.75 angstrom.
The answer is 19.6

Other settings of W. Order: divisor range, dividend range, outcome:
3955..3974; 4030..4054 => 2.05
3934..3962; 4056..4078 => 1.63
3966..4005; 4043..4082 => 1.22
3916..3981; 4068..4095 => 1.81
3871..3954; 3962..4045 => 1.50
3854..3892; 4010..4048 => 1.97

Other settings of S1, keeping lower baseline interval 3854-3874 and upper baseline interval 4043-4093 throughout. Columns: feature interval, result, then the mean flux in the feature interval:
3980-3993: -0.11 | 30.2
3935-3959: 0.19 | 20.6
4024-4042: -0.14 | 34.4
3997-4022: -0.20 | 34.5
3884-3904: -0.02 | 21.5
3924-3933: 0.39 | 16.3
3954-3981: 0.29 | 19.8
